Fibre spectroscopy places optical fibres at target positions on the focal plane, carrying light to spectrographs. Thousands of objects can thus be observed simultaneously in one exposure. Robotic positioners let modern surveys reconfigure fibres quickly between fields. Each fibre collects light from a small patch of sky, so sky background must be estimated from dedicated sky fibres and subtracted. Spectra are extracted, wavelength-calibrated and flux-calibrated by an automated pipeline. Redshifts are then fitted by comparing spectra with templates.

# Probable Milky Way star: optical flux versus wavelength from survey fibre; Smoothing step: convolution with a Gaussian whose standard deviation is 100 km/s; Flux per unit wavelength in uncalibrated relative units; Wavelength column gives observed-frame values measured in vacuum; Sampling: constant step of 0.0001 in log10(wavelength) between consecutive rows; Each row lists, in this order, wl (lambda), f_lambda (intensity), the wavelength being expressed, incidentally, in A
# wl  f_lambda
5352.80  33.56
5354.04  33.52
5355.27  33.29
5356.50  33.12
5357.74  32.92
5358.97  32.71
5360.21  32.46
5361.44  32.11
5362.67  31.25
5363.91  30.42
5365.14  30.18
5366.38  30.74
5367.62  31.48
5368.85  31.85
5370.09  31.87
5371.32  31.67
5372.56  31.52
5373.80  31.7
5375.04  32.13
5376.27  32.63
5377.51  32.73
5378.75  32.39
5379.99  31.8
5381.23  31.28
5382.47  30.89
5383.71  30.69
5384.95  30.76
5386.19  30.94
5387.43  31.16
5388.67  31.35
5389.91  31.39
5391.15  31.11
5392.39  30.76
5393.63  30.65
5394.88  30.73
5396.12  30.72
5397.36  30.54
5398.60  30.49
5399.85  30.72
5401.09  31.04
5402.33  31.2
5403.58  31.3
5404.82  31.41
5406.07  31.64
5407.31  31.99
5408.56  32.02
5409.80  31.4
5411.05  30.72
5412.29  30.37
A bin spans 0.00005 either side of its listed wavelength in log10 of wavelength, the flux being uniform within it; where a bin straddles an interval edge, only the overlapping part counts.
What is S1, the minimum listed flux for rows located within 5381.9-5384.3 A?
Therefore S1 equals 30.69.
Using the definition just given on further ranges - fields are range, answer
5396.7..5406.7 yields 30.49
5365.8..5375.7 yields 30.74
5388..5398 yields 30.54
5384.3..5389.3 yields 30.76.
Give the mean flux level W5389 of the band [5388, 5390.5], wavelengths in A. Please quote 31.4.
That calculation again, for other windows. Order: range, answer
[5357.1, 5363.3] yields 32.3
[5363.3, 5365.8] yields 30.3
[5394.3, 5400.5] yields 30.7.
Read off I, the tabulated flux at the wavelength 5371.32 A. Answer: 31.67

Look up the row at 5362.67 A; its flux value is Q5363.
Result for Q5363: 31.25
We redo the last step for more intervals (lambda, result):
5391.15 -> 31.11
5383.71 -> 30.69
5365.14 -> 30.18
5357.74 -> 32.92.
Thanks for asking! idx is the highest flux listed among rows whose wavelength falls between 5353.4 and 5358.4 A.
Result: 33.52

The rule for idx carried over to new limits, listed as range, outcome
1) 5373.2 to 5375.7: 32.13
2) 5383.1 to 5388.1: 31.16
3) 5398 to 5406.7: 31.64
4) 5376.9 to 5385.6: 32.73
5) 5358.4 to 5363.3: 32.71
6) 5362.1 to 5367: 31.25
